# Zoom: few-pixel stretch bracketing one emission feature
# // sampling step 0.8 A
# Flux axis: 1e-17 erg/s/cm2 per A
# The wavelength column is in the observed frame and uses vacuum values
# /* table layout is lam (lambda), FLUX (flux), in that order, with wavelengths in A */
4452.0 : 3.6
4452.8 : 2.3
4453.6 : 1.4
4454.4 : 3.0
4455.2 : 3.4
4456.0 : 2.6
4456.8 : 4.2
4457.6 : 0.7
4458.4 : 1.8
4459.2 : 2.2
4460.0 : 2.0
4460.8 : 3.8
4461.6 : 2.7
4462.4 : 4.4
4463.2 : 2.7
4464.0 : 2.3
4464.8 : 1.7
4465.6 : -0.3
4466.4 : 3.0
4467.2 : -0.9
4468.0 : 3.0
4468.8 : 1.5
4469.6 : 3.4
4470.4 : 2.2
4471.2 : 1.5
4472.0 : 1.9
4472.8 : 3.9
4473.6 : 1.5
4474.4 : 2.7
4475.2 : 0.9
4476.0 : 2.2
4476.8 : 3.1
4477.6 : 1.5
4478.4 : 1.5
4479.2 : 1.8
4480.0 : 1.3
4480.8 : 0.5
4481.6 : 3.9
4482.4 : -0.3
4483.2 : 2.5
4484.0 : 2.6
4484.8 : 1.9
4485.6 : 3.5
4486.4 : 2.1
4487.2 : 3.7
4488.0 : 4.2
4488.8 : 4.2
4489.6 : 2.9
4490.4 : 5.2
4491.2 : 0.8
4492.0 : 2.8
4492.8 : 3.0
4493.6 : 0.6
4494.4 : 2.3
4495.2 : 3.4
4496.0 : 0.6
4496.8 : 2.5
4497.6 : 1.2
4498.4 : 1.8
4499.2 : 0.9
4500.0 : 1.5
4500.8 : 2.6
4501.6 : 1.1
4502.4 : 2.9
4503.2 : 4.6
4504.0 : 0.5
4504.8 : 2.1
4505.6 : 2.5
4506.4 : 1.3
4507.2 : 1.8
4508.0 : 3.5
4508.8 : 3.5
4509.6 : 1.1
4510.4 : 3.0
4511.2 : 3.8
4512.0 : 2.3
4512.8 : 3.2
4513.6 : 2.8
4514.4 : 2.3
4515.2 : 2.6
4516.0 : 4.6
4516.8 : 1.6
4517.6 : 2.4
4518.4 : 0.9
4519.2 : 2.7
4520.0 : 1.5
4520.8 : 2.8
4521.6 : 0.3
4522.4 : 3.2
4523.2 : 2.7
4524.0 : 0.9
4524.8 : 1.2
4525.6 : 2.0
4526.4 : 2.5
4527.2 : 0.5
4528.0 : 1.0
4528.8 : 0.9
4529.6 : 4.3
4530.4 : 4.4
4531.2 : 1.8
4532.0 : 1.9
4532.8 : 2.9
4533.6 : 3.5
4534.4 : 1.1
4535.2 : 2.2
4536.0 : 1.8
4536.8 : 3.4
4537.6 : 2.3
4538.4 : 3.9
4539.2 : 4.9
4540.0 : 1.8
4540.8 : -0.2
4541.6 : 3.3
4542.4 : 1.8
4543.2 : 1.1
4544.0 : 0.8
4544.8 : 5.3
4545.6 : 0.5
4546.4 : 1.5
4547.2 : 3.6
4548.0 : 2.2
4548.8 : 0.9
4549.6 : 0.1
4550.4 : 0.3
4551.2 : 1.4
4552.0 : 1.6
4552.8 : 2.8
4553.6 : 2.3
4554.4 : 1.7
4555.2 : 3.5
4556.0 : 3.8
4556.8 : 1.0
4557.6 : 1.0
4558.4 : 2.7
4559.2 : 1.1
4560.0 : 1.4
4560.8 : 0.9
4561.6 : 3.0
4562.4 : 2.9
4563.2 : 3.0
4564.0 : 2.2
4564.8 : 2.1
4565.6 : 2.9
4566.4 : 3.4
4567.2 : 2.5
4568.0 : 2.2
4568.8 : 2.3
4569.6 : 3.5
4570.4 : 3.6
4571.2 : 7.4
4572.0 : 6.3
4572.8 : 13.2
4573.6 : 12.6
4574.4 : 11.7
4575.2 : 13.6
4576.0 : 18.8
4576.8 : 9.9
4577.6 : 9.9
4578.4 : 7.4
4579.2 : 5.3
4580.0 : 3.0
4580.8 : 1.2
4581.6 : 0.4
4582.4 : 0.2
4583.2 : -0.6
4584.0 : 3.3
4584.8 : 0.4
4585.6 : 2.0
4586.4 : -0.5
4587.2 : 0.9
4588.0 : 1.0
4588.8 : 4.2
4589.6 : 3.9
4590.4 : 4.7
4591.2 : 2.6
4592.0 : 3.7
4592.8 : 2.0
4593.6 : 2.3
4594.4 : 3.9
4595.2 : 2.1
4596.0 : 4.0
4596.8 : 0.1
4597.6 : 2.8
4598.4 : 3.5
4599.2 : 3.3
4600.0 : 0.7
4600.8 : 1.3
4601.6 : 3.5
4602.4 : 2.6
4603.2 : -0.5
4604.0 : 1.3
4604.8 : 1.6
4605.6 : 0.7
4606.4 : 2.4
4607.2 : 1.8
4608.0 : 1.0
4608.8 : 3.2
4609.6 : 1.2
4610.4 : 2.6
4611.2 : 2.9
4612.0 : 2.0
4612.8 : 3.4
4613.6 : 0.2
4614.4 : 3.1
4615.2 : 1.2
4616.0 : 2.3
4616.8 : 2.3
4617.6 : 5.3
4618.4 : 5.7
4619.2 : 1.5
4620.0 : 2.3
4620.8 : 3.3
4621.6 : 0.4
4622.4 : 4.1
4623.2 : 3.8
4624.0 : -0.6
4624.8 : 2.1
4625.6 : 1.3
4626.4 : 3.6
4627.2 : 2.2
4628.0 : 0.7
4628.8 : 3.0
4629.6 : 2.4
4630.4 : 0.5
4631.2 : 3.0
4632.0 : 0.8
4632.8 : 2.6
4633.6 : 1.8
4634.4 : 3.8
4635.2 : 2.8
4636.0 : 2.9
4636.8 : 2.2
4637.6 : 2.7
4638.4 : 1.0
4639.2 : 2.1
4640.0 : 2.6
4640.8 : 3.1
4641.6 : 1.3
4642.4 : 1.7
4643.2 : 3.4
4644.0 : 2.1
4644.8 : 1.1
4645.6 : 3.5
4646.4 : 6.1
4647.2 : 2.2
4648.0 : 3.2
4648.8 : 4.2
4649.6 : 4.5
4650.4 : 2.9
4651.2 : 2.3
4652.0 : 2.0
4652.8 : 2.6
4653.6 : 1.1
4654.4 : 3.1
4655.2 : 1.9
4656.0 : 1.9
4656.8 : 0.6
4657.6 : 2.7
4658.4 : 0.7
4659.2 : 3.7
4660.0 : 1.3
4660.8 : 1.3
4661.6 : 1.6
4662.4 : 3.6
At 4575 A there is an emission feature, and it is [O II]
